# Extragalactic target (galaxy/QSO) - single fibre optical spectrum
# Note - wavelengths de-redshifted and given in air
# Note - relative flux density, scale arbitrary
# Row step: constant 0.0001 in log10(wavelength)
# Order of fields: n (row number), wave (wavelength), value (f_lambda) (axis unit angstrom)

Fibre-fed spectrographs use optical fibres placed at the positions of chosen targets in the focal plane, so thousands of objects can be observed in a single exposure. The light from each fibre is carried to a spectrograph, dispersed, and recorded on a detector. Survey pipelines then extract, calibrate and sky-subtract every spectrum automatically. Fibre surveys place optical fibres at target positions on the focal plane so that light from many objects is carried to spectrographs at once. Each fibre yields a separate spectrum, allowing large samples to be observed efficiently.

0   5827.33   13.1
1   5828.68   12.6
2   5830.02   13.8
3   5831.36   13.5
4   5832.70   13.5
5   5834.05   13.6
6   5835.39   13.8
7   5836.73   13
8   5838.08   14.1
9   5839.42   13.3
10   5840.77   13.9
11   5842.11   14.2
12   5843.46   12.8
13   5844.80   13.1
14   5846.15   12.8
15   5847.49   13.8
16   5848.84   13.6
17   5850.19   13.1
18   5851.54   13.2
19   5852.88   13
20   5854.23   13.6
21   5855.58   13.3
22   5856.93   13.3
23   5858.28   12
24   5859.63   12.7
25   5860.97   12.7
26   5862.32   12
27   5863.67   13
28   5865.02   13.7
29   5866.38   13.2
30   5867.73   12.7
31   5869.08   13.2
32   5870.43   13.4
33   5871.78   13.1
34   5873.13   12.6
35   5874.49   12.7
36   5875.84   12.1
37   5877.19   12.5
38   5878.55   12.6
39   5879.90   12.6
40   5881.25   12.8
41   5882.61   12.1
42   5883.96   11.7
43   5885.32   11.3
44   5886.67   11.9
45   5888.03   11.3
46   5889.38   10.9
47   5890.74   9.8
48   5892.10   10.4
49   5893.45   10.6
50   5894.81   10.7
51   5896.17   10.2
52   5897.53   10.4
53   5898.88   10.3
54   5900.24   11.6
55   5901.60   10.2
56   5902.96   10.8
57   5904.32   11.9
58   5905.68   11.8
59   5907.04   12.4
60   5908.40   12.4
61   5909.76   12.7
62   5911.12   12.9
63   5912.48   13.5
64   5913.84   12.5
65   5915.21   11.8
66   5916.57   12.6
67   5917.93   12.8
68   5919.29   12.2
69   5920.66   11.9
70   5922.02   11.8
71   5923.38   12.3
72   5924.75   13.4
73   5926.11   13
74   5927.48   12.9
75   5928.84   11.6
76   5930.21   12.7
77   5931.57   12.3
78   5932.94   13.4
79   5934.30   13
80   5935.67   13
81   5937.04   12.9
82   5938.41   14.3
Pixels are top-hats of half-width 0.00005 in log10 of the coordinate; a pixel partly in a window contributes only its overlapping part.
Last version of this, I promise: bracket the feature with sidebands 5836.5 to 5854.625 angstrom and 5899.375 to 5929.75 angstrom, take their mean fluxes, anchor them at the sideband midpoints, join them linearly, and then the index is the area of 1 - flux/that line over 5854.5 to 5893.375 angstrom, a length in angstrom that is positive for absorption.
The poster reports 1.8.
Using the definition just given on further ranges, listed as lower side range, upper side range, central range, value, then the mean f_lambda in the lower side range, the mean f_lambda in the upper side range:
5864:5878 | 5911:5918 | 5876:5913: 3.5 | 12.9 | 12.7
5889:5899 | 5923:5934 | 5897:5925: -1.1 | 10.4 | 12.7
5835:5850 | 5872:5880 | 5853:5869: 0.0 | 13.5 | 12.5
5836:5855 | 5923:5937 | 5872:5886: 0.9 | 13.4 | 12.8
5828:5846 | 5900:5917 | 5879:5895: 1.4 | 13.5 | 12.1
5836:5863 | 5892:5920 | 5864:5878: -0.3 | 13.2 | 11.7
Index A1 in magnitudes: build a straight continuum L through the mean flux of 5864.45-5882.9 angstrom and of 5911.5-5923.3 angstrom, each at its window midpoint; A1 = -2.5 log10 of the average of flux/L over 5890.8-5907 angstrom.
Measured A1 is 0.16 mag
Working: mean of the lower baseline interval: 12.8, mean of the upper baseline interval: 12.4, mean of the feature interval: 10.8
